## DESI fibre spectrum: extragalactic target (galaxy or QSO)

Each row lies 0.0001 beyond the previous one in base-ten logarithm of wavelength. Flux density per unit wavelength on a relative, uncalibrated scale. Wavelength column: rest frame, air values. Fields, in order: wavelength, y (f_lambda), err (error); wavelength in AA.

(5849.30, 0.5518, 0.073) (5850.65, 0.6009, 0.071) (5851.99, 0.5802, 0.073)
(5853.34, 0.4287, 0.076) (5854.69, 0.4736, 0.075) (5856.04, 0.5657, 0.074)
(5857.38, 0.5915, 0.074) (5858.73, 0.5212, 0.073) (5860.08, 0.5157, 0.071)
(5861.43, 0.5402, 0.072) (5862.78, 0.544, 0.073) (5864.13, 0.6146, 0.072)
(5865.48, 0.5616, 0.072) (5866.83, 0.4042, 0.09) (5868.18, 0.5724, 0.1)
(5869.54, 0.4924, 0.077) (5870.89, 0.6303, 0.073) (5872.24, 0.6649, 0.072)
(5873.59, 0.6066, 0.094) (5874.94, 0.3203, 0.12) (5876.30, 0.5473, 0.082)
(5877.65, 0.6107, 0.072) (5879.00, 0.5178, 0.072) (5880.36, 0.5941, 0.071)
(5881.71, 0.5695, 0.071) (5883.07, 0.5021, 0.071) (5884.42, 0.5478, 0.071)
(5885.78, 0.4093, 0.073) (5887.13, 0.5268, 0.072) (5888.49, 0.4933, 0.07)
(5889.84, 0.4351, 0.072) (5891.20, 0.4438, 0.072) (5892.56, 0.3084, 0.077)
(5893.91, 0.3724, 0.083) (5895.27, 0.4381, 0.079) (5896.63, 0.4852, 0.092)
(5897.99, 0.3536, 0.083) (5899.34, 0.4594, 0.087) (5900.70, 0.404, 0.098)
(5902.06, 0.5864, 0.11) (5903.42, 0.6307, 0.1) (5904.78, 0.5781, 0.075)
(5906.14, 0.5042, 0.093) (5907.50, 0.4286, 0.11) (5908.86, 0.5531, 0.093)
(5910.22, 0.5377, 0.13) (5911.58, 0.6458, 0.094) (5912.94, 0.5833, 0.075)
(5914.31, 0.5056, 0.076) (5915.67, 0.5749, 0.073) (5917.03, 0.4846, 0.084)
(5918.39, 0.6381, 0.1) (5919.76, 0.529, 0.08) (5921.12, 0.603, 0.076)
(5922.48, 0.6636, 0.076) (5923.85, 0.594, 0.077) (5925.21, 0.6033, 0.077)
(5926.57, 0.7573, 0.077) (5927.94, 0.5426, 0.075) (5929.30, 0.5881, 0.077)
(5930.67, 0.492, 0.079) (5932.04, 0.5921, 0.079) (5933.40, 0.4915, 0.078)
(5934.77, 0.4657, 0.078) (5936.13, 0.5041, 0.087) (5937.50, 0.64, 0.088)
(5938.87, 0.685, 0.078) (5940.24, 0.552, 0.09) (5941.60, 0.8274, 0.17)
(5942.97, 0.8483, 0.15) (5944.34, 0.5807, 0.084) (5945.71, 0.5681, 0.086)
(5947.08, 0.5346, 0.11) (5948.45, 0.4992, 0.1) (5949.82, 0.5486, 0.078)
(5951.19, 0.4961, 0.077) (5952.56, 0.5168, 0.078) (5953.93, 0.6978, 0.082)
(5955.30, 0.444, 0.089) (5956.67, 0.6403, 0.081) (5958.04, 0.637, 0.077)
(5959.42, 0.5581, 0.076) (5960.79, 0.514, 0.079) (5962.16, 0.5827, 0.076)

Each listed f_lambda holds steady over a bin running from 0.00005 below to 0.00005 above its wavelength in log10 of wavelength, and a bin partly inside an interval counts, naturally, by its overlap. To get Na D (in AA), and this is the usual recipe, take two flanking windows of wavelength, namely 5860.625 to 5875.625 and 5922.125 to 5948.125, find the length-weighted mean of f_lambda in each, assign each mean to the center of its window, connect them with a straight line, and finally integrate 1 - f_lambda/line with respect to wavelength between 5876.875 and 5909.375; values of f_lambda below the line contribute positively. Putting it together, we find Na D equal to 4.30 AA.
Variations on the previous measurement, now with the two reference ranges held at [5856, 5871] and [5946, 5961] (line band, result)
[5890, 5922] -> 2.45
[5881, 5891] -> 0.91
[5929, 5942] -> -0.61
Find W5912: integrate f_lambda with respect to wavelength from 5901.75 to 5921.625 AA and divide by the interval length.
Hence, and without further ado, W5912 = 0.558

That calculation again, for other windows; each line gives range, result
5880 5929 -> 0.525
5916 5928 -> 0.604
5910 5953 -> 0.585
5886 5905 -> 0.461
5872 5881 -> 0.546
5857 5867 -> 0.542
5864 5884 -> 0.545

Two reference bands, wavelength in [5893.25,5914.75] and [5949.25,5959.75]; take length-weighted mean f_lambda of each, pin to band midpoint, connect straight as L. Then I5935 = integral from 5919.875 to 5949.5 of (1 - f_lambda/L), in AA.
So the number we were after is -3.1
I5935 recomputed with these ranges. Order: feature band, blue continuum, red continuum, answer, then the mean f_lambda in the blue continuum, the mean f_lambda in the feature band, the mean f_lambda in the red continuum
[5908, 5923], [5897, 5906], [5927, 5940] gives -1.3 AA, 0.502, 0.572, 0.559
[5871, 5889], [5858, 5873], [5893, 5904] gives -0.8 AA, 0.551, 0.535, 0.462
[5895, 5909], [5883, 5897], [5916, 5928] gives 0.4 AA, 0.448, 0.492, 0.604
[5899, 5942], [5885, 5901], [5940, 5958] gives -4.9 AA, 0.429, 0.569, 0.599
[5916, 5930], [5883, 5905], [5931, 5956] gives -1.7 AA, 0.466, 0.6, 0.582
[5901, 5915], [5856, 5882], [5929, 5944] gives 0.8 AA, 0.549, 0.551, 0.608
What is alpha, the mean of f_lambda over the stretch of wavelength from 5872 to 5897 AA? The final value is 0.491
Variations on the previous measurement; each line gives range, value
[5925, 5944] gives 0.613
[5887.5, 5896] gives 0.419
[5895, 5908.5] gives 0.49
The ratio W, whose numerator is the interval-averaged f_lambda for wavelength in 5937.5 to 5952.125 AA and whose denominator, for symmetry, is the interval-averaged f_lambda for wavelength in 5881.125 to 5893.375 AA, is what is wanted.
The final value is 1.31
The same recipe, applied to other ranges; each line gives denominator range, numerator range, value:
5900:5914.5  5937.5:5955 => 1.12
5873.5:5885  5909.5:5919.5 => 1.06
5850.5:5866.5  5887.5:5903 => 0.81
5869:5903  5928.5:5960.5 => 1.18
